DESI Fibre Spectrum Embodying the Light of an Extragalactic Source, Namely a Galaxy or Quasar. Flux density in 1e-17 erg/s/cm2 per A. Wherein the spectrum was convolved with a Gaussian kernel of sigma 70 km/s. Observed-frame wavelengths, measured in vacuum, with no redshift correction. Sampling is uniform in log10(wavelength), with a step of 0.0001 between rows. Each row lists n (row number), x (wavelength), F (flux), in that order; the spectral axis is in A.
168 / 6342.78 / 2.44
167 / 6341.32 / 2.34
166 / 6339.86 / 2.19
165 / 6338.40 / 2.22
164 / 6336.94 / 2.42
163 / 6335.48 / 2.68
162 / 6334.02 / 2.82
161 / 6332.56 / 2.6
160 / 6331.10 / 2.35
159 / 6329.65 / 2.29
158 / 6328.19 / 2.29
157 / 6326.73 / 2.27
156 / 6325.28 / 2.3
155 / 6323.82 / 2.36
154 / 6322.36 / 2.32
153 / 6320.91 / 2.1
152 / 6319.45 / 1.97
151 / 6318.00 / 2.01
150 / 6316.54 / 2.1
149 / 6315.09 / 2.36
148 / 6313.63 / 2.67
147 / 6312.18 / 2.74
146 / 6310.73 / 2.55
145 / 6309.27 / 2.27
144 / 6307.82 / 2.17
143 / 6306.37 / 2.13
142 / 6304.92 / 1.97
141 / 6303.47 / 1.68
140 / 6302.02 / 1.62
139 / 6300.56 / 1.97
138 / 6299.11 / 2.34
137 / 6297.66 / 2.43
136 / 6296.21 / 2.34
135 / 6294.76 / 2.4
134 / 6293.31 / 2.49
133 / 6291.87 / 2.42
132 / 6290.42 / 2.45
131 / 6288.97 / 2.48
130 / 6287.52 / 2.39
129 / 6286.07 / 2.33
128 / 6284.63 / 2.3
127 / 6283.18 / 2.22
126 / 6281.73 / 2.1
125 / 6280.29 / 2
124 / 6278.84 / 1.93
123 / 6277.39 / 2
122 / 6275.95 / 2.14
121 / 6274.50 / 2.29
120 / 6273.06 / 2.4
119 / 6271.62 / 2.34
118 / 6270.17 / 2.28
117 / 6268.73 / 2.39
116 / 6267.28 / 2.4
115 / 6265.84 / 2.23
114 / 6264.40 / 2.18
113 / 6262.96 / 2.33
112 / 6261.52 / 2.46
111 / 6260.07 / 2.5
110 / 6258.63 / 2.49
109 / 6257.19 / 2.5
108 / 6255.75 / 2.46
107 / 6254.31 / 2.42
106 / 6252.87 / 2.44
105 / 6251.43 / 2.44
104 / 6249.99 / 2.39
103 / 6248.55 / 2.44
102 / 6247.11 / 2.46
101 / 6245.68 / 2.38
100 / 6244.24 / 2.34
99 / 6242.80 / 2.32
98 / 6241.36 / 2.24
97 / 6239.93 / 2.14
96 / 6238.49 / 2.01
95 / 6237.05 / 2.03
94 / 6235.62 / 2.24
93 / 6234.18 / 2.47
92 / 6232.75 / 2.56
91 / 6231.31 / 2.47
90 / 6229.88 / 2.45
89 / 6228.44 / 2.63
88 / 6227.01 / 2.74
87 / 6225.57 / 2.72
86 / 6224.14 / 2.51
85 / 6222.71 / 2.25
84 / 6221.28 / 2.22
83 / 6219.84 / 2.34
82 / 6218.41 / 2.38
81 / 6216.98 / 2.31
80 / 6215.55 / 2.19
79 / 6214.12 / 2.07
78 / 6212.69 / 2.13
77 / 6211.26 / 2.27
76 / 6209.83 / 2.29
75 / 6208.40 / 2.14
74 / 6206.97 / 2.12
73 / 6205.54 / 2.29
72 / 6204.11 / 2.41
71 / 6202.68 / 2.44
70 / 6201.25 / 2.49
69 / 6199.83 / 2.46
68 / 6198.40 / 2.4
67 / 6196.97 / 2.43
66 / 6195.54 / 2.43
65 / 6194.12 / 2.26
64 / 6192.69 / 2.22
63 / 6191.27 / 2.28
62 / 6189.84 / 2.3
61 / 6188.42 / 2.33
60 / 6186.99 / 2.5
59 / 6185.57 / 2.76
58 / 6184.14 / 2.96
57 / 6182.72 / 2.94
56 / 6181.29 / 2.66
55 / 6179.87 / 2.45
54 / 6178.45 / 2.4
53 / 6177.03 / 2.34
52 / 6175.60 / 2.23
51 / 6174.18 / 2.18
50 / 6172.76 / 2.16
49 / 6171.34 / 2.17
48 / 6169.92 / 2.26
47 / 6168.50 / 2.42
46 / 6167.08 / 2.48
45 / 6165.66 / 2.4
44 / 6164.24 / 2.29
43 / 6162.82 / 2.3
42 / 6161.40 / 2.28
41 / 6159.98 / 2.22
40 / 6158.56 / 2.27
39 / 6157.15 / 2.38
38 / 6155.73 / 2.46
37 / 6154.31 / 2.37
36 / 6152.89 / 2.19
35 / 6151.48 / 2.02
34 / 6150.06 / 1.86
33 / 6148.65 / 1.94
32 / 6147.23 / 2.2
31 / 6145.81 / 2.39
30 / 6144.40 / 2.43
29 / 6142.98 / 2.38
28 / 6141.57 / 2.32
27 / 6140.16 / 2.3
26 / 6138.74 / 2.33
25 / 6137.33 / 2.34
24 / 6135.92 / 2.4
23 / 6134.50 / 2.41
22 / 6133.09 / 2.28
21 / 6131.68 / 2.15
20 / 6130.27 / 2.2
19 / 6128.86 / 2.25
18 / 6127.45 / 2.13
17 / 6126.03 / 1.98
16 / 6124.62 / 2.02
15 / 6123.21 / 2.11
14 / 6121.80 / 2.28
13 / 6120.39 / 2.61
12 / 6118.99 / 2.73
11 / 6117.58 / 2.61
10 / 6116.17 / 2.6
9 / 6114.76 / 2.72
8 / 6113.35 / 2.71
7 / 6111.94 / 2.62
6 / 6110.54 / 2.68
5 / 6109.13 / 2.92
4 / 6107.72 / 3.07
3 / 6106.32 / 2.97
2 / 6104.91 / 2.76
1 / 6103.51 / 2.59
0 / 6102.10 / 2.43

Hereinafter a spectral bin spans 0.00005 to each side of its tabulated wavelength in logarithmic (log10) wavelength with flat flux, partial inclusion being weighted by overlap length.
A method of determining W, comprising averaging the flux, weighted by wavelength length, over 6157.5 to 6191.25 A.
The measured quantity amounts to 2.4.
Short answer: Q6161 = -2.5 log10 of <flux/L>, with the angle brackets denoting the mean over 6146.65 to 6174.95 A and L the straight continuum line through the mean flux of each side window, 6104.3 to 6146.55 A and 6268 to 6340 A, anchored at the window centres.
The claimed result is 0.08 mag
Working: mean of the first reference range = 2.46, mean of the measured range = 2.24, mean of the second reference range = 2.28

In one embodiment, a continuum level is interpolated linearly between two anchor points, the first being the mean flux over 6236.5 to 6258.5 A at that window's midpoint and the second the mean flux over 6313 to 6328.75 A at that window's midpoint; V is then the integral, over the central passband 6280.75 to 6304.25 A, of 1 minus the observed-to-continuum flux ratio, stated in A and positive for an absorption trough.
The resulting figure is 0.4 A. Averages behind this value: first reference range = 2.34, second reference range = 2.25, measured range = 2.24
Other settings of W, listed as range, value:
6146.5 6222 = 2.33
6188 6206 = 2.37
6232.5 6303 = 2.3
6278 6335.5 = 2.27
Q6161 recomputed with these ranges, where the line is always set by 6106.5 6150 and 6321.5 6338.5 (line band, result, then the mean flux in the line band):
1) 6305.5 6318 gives 0.03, 2.35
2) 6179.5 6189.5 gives -0.11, 2.65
